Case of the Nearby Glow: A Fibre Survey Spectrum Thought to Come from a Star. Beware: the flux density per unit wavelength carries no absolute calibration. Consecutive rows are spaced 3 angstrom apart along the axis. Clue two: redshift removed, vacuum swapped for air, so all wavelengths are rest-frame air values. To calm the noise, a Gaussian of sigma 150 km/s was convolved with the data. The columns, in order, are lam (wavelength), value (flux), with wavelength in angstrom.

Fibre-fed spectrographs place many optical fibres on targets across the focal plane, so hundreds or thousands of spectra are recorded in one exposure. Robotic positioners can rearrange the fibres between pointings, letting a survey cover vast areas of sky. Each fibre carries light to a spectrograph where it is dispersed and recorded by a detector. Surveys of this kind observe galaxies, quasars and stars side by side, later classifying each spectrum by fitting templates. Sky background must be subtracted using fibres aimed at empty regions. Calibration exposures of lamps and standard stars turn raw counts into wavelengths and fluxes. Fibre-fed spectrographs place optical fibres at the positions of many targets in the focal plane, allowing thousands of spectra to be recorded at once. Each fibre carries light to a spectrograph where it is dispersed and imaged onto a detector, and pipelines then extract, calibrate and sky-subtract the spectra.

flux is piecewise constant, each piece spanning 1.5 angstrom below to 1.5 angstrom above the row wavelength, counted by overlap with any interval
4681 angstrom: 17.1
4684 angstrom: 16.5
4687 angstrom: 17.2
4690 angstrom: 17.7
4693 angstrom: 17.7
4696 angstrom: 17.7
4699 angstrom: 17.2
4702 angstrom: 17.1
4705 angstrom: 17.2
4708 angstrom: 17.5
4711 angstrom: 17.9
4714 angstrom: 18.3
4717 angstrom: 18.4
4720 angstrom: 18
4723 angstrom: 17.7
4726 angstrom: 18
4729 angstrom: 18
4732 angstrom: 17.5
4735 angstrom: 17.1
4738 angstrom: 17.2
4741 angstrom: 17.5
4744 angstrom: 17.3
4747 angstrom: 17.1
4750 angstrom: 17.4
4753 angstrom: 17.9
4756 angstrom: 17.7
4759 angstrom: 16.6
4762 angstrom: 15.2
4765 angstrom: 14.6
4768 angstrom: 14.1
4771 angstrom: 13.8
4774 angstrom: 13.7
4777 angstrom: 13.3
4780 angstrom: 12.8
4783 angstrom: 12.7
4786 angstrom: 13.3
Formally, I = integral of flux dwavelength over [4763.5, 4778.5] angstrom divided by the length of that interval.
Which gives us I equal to 13.9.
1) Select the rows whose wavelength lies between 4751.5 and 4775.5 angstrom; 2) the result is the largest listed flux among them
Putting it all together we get 17.9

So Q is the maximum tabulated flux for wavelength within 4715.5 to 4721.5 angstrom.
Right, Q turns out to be 18.4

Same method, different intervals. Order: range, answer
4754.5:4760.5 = 17.7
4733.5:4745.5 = 17.5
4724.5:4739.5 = 18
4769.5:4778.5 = 13.8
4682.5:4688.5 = 17.2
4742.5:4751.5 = 17.4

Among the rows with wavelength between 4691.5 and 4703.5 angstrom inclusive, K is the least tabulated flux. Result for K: 17.1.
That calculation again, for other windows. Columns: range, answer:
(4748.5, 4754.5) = 17.4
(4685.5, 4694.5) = 17.2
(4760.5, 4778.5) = 13.3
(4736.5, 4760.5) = 16.6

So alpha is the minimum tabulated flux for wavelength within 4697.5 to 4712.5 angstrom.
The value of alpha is 17.1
